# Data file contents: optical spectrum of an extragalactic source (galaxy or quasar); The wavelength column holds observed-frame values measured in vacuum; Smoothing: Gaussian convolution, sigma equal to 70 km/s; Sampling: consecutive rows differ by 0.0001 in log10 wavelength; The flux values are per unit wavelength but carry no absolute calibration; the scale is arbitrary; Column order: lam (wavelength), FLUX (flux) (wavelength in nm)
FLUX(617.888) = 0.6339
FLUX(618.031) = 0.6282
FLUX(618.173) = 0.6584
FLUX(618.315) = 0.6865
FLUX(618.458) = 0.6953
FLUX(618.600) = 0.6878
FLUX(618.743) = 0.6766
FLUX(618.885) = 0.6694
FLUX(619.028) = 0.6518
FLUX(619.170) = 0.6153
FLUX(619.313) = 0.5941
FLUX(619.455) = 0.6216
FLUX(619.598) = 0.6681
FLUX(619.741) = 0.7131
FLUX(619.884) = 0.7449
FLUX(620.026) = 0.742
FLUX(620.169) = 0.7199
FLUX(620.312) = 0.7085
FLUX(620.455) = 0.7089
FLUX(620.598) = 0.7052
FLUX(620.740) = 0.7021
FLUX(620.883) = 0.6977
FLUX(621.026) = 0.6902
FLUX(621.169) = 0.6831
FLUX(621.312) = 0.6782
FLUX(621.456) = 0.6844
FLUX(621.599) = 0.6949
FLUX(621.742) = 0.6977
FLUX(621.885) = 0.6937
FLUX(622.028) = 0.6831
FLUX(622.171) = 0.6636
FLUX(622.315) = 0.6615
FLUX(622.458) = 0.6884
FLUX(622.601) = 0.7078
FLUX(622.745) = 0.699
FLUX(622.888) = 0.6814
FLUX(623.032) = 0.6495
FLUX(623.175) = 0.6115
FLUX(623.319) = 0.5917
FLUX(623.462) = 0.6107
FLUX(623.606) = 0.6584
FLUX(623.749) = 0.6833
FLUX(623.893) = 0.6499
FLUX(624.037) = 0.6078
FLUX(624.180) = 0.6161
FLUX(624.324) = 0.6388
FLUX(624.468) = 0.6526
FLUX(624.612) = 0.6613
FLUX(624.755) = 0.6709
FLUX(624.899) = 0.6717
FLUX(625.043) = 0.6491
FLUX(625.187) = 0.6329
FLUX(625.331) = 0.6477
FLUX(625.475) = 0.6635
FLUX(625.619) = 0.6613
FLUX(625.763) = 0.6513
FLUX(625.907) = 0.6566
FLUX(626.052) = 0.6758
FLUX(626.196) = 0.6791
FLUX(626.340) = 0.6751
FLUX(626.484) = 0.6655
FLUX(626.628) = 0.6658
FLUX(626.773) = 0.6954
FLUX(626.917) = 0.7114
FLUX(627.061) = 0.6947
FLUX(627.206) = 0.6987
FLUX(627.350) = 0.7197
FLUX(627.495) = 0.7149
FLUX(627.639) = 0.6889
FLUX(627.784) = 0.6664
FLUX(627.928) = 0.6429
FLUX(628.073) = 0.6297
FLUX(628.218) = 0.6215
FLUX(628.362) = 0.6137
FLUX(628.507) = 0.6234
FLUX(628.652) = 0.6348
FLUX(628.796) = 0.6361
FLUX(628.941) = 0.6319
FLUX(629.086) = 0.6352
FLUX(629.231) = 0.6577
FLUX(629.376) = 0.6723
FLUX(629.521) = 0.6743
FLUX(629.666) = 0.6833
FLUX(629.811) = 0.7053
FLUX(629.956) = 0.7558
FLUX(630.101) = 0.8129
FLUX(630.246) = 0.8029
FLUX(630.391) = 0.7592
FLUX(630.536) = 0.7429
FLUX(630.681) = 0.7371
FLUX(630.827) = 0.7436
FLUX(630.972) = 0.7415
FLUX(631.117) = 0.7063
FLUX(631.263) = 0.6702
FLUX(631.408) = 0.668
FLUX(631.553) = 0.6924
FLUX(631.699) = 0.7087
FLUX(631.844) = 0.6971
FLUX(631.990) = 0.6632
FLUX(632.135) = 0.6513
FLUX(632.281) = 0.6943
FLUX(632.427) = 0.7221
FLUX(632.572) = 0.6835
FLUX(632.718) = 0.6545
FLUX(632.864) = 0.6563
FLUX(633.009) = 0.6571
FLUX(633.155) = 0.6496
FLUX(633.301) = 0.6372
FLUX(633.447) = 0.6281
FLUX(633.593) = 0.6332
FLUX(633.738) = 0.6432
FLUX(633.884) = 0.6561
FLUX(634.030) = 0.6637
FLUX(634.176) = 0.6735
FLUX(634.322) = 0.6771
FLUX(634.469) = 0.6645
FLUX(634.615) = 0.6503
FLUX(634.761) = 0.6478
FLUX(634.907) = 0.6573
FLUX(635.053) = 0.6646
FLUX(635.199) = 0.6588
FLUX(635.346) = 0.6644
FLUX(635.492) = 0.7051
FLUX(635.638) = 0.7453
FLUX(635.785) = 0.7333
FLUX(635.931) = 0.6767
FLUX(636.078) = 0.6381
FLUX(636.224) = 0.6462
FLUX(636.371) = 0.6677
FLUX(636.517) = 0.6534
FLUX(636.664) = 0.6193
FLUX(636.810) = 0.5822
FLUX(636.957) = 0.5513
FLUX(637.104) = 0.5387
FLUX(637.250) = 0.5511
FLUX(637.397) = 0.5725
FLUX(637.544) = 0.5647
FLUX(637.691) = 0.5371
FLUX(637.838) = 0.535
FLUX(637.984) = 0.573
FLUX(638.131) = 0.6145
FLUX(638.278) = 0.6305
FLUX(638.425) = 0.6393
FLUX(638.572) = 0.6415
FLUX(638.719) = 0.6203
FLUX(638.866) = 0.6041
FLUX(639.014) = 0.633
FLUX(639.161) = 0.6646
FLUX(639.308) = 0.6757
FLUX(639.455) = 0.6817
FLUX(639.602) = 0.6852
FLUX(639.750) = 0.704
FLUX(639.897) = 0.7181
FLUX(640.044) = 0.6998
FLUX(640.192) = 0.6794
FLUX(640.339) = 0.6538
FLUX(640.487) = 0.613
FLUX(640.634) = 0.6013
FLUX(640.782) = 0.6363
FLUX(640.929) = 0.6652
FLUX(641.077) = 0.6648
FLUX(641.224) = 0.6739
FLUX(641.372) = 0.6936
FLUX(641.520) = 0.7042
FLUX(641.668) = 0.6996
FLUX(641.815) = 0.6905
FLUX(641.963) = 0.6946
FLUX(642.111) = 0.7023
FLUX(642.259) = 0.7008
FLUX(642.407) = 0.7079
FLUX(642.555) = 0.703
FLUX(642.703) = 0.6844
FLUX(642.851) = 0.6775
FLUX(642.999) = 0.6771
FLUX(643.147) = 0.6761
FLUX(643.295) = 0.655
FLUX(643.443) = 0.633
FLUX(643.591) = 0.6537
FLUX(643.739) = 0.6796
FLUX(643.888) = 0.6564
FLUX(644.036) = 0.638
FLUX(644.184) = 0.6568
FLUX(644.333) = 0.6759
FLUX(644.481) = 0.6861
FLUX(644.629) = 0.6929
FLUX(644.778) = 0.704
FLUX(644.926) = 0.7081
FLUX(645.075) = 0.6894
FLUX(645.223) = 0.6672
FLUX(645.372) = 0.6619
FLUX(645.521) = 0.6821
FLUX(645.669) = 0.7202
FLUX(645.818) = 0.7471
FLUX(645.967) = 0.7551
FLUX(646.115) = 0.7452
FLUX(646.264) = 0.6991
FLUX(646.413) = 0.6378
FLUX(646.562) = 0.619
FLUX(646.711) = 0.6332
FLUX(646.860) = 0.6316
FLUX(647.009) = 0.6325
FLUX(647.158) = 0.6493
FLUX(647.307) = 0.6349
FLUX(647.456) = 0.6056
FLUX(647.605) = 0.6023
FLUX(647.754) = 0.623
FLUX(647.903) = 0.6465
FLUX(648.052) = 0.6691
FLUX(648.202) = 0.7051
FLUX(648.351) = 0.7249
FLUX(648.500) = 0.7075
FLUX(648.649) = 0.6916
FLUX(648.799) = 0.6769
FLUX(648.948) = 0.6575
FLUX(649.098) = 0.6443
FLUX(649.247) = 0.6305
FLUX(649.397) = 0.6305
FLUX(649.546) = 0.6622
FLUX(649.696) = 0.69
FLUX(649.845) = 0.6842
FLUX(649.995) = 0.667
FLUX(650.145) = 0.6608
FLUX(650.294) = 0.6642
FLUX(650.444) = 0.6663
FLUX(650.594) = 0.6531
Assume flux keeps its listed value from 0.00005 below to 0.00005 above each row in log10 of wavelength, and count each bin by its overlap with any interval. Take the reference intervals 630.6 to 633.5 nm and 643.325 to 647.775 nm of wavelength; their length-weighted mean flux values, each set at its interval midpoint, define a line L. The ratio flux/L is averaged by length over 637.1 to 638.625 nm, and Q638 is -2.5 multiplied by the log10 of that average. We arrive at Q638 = 0.16 mag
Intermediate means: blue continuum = 0.683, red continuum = 0.668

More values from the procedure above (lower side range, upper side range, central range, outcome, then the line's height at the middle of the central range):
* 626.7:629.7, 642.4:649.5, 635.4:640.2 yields 0.05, 0.667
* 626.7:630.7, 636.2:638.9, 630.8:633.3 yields -0.05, 0.653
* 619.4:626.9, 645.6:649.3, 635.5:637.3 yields 0.05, 0.67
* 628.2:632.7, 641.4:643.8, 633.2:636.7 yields 0.04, 0.689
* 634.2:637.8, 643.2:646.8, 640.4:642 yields -0.01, 0.661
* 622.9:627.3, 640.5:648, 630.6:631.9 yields -0.07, 0.662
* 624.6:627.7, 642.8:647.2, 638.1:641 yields 0.04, 0.675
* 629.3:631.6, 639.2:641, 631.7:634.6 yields 0.07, 0.708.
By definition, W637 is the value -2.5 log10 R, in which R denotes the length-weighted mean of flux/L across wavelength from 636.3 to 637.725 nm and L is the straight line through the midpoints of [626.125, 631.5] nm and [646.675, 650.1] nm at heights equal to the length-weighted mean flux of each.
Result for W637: 0.156 mag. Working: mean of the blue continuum 0.689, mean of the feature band 0.585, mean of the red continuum 0.657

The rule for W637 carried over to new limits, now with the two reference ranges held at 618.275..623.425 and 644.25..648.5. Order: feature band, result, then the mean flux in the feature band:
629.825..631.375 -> -0.10 mag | 0.744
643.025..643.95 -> 0.02 mag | 0.66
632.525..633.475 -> 0.04 mag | 0.652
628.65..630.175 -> -0.01 mag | 0.684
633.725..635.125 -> 0.03 mag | 0.66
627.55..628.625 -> 0.06 mag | 0.642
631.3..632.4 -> -0.01 mag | 0.683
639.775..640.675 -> 0.02 mag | 0.666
